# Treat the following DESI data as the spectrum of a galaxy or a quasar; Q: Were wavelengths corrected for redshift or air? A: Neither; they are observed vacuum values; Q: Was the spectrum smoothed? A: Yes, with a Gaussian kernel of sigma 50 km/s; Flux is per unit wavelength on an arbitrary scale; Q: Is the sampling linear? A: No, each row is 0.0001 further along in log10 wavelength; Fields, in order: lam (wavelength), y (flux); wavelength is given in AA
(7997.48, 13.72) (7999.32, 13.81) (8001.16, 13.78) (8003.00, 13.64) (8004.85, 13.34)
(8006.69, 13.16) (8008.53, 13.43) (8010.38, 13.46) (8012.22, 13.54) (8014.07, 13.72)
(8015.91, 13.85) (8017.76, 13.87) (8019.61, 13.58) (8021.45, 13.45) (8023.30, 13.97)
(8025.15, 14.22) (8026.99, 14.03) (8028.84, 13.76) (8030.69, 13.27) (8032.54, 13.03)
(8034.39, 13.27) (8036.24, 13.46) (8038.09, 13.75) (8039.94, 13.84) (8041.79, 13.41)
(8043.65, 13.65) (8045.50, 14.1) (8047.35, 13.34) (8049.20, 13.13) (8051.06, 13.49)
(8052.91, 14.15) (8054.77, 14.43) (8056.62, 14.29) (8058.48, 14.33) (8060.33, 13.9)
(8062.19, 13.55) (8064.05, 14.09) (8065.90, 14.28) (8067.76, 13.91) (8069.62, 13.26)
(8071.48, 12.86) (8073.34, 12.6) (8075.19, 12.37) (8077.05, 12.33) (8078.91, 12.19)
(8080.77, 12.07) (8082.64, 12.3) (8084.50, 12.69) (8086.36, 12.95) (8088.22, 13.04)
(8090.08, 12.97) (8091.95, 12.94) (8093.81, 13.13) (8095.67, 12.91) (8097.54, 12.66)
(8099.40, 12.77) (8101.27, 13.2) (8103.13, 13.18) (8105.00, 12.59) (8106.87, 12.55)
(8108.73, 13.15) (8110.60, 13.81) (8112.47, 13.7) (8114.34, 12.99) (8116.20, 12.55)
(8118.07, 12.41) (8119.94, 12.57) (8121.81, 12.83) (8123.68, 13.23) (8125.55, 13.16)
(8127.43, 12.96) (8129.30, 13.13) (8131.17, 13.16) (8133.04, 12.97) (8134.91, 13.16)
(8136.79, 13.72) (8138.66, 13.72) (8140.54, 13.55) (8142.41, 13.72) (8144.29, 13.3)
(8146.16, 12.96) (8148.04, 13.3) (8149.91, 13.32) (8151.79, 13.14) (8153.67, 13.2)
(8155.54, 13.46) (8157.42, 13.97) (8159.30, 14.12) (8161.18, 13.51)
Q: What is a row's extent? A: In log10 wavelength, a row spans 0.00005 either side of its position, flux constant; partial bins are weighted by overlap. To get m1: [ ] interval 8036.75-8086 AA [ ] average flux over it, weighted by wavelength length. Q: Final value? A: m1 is 13.4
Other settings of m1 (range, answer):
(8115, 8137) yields 13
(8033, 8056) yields 13.7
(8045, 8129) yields 13.1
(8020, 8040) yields 13.6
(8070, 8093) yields 12.6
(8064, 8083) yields 12.9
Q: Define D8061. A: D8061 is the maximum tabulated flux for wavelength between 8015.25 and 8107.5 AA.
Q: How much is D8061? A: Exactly 14.43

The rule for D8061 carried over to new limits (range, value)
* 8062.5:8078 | 14.28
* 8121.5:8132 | 13.23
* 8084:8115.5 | 13.81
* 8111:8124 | 13.7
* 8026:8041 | 14.03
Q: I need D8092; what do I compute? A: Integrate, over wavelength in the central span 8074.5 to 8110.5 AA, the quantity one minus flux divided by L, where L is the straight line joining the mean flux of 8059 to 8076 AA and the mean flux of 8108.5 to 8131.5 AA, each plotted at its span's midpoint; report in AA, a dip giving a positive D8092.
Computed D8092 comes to 1.34 AA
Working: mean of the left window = 13.5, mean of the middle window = 12.8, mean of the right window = 13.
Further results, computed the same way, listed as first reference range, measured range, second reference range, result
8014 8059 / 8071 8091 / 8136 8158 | 1.5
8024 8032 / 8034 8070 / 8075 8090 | -1.6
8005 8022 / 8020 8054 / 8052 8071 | 0.3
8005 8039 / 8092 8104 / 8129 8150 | 0.4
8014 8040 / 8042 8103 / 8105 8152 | 0.9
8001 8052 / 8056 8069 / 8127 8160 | -0.5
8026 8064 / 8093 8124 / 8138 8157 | 1.3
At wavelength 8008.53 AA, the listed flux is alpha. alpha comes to 13.43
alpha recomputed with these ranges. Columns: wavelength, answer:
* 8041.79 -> 13.41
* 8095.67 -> 12.91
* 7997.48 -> 13.72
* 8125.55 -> 13.16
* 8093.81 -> 13.13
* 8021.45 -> 13.45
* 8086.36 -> 12.95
